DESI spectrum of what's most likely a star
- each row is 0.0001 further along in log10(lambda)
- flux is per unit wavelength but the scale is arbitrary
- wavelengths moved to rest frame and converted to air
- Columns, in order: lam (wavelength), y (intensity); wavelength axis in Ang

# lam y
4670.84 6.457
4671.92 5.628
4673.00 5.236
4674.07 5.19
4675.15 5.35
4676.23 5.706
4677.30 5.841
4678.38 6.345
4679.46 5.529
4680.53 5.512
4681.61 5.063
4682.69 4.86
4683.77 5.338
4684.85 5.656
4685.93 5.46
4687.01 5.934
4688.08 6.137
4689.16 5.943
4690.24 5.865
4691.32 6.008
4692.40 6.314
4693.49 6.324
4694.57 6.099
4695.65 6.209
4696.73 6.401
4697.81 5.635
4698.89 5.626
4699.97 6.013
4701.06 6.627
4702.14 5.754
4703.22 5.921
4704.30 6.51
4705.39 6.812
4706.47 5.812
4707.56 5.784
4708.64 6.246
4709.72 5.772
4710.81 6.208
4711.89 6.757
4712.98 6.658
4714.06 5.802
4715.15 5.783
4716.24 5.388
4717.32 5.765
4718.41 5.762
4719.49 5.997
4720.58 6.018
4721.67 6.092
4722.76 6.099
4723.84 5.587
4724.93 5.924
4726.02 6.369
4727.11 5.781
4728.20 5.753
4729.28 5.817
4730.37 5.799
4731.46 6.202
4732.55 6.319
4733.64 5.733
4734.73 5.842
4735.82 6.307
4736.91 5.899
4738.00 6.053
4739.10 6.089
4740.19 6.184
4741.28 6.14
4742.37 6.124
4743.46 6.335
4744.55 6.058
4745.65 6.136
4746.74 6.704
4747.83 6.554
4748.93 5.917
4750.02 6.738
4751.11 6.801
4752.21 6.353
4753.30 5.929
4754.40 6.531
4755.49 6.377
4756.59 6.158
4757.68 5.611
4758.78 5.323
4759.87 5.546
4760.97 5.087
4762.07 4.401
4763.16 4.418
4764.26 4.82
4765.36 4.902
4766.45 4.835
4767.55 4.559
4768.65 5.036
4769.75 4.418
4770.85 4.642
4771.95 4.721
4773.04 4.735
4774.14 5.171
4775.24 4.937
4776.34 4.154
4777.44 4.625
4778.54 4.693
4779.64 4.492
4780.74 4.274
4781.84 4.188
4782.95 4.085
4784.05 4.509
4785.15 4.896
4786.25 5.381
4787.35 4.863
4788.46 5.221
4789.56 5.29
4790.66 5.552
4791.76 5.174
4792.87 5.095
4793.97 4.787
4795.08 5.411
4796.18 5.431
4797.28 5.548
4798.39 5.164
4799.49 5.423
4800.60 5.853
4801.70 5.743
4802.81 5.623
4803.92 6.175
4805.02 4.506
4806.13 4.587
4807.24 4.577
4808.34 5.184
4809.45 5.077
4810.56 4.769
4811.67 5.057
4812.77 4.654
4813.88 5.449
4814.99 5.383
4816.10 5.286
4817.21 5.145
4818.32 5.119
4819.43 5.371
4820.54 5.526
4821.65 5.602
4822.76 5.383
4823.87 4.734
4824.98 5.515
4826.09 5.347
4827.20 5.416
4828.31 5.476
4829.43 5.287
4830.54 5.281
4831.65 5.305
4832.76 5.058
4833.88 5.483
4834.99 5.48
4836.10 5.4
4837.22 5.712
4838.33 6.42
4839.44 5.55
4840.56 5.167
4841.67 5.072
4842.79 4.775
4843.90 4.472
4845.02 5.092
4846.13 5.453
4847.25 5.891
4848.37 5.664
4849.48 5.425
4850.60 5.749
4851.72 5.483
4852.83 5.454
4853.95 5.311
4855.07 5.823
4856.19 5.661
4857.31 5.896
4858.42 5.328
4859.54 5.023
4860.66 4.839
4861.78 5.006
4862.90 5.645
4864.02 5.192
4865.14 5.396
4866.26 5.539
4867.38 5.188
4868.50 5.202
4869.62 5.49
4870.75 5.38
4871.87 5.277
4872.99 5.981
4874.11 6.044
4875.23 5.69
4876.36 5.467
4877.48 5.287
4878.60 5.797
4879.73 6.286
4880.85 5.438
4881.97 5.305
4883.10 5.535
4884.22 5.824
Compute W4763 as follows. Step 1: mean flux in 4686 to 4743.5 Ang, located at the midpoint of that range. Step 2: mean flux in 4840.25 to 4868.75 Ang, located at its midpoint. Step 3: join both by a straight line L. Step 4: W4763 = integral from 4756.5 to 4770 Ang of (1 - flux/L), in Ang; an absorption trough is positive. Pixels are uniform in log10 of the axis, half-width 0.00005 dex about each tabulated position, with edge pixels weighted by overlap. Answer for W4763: 1.9 Ang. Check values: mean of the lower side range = 6.04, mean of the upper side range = 5.34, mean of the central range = 4.98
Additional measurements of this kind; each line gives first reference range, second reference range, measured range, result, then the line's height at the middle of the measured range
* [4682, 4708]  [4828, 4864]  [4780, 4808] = 2.47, 5.59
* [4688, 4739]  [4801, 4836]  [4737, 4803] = 2.97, 5.61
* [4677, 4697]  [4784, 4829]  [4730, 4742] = -1.02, 5.58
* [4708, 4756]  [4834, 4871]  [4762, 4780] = 3.64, 5.88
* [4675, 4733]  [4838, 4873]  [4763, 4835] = 6.77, 5.59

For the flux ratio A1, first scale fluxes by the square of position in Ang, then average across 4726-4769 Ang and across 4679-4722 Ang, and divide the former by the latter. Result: 1.00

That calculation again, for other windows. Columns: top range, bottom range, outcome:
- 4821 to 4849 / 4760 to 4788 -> 1.17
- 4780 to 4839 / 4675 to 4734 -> 0.92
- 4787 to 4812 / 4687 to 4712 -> 0.89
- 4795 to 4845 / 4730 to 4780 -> 0.97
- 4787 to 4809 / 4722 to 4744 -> 0.90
